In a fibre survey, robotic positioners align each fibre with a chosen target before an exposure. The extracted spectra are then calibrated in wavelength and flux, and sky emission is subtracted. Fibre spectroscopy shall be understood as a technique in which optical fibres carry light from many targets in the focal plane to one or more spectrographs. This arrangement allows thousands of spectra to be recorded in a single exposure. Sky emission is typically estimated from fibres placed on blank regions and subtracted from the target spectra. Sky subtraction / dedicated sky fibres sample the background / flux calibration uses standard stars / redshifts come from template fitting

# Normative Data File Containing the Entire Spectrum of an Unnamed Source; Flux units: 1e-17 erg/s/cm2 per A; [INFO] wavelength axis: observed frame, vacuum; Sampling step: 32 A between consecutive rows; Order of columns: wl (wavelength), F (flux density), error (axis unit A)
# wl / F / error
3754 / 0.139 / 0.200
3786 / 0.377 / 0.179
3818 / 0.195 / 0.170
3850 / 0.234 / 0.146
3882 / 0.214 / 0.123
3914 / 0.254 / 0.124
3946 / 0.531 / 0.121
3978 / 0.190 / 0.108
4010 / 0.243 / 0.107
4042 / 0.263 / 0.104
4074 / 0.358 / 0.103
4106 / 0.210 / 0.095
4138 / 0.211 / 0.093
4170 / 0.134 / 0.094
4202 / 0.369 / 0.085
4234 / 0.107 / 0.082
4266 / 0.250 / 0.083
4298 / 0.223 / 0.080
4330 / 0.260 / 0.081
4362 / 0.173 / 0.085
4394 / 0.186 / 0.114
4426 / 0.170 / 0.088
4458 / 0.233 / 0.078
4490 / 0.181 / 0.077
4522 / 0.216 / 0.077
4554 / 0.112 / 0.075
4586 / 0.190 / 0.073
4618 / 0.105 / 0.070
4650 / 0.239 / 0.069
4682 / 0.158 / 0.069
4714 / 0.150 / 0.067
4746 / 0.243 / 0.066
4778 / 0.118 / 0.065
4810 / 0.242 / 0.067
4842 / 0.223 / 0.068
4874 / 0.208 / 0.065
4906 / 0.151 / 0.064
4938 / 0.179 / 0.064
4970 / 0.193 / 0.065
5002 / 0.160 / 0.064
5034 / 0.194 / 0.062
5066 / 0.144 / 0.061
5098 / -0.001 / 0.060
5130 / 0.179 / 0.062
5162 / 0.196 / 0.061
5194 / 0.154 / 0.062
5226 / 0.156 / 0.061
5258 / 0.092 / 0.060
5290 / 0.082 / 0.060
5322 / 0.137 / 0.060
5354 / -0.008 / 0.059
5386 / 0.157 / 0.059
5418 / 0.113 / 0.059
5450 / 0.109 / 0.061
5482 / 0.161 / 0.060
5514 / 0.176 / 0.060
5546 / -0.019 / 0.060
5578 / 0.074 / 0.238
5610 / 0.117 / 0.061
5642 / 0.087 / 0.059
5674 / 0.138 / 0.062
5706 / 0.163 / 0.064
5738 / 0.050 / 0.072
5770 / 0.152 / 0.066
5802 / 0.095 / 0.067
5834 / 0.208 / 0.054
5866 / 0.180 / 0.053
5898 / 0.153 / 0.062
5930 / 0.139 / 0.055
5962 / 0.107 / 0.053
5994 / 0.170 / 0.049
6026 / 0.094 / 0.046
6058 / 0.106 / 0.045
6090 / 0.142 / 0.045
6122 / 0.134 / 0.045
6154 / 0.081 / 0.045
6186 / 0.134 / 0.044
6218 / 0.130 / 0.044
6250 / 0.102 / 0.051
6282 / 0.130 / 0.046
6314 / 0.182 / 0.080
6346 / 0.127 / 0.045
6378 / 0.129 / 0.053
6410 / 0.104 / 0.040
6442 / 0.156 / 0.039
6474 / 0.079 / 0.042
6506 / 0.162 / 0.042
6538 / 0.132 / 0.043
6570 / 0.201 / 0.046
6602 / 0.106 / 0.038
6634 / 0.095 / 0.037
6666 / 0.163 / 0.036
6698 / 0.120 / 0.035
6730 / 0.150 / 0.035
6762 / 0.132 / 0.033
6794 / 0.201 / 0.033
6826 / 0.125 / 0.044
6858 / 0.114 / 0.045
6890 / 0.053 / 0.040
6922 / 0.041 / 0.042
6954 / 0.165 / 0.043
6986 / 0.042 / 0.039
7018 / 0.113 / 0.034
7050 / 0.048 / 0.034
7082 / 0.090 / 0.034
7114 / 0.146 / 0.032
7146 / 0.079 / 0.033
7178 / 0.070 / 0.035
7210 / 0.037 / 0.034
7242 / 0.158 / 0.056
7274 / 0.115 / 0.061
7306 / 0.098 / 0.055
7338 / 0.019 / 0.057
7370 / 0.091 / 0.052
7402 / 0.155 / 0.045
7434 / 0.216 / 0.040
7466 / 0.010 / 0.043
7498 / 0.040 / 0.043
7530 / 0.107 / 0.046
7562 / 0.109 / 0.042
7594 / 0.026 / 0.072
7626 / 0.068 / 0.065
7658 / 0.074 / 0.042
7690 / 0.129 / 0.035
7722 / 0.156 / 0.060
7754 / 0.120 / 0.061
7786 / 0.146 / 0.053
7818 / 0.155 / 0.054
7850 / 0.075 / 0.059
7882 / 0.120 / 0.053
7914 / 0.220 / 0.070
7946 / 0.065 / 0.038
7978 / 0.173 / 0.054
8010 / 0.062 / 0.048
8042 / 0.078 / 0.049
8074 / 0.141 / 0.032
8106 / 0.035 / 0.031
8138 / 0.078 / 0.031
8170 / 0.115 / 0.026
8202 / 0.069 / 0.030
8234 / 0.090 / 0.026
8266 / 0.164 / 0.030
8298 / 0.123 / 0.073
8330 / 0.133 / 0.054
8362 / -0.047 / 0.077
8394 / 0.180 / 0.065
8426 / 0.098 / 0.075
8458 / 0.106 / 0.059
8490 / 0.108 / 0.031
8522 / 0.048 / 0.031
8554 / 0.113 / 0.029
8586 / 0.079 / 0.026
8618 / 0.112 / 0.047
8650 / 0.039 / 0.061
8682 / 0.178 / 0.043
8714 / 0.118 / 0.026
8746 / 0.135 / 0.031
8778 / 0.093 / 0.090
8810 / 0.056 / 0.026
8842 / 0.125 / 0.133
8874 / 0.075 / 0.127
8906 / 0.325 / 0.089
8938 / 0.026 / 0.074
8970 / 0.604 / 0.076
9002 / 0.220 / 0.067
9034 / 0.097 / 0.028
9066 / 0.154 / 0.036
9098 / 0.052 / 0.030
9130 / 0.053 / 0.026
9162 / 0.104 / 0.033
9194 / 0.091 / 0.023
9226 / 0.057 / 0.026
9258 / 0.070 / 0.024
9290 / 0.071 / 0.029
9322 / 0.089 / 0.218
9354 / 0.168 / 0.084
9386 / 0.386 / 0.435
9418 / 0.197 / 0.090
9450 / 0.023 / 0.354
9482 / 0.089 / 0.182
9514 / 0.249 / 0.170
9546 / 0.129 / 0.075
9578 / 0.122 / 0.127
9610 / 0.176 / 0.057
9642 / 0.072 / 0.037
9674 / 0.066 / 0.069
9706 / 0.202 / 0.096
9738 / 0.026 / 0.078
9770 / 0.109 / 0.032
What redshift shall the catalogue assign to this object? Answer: 1.409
